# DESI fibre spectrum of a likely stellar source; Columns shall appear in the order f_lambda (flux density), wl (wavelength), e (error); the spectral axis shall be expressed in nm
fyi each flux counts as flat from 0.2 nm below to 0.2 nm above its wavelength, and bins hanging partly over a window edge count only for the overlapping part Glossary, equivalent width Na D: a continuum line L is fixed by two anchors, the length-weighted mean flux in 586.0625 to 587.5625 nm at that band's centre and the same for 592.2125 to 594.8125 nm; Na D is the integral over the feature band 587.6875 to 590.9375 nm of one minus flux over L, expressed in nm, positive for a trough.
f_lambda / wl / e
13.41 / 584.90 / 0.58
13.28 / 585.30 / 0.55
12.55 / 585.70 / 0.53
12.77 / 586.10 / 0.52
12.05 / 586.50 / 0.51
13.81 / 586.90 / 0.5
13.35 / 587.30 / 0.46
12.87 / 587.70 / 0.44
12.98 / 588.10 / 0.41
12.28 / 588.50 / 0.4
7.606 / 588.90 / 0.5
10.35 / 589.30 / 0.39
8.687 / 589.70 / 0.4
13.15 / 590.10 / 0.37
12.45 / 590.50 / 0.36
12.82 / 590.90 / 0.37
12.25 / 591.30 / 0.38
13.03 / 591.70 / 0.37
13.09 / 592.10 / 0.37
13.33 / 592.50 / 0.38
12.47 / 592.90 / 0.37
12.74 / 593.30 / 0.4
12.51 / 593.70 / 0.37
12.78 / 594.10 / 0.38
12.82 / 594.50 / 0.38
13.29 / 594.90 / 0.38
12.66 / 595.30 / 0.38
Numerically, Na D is 0.41 nm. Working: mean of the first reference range 13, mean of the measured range 11.3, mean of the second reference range 12.8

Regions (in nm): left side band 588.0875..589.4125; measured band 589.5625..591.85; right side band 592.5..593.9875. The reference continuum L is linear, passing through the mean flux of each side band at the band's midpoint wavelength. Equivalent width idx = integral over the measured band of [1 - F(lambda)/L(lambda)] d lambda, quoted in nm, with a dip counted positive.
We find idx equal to -0.13 nm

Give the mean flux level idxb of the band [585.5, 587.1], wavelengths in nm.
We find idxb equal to 12.8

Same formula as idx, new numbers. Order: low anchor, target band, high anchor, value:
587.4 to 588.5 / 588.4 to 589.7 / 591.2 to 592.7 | 0.32 nm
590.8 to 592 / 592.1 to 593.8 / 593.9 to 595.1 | 0.00 nm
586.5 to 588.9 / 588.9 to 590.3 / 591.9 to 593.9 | 0.26 nm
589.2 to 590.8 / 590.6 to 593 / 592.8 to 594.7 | -0.17 nm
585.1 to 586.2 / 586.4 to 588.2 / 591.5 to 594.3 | -0.03 nm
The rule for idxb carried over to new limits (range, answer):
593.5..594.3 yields 12.6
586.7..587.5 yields 13.6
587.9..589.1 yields 11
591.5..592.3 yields 13.1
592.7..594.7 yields 12.7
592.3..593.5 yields 12.8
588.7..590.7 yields 10.4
